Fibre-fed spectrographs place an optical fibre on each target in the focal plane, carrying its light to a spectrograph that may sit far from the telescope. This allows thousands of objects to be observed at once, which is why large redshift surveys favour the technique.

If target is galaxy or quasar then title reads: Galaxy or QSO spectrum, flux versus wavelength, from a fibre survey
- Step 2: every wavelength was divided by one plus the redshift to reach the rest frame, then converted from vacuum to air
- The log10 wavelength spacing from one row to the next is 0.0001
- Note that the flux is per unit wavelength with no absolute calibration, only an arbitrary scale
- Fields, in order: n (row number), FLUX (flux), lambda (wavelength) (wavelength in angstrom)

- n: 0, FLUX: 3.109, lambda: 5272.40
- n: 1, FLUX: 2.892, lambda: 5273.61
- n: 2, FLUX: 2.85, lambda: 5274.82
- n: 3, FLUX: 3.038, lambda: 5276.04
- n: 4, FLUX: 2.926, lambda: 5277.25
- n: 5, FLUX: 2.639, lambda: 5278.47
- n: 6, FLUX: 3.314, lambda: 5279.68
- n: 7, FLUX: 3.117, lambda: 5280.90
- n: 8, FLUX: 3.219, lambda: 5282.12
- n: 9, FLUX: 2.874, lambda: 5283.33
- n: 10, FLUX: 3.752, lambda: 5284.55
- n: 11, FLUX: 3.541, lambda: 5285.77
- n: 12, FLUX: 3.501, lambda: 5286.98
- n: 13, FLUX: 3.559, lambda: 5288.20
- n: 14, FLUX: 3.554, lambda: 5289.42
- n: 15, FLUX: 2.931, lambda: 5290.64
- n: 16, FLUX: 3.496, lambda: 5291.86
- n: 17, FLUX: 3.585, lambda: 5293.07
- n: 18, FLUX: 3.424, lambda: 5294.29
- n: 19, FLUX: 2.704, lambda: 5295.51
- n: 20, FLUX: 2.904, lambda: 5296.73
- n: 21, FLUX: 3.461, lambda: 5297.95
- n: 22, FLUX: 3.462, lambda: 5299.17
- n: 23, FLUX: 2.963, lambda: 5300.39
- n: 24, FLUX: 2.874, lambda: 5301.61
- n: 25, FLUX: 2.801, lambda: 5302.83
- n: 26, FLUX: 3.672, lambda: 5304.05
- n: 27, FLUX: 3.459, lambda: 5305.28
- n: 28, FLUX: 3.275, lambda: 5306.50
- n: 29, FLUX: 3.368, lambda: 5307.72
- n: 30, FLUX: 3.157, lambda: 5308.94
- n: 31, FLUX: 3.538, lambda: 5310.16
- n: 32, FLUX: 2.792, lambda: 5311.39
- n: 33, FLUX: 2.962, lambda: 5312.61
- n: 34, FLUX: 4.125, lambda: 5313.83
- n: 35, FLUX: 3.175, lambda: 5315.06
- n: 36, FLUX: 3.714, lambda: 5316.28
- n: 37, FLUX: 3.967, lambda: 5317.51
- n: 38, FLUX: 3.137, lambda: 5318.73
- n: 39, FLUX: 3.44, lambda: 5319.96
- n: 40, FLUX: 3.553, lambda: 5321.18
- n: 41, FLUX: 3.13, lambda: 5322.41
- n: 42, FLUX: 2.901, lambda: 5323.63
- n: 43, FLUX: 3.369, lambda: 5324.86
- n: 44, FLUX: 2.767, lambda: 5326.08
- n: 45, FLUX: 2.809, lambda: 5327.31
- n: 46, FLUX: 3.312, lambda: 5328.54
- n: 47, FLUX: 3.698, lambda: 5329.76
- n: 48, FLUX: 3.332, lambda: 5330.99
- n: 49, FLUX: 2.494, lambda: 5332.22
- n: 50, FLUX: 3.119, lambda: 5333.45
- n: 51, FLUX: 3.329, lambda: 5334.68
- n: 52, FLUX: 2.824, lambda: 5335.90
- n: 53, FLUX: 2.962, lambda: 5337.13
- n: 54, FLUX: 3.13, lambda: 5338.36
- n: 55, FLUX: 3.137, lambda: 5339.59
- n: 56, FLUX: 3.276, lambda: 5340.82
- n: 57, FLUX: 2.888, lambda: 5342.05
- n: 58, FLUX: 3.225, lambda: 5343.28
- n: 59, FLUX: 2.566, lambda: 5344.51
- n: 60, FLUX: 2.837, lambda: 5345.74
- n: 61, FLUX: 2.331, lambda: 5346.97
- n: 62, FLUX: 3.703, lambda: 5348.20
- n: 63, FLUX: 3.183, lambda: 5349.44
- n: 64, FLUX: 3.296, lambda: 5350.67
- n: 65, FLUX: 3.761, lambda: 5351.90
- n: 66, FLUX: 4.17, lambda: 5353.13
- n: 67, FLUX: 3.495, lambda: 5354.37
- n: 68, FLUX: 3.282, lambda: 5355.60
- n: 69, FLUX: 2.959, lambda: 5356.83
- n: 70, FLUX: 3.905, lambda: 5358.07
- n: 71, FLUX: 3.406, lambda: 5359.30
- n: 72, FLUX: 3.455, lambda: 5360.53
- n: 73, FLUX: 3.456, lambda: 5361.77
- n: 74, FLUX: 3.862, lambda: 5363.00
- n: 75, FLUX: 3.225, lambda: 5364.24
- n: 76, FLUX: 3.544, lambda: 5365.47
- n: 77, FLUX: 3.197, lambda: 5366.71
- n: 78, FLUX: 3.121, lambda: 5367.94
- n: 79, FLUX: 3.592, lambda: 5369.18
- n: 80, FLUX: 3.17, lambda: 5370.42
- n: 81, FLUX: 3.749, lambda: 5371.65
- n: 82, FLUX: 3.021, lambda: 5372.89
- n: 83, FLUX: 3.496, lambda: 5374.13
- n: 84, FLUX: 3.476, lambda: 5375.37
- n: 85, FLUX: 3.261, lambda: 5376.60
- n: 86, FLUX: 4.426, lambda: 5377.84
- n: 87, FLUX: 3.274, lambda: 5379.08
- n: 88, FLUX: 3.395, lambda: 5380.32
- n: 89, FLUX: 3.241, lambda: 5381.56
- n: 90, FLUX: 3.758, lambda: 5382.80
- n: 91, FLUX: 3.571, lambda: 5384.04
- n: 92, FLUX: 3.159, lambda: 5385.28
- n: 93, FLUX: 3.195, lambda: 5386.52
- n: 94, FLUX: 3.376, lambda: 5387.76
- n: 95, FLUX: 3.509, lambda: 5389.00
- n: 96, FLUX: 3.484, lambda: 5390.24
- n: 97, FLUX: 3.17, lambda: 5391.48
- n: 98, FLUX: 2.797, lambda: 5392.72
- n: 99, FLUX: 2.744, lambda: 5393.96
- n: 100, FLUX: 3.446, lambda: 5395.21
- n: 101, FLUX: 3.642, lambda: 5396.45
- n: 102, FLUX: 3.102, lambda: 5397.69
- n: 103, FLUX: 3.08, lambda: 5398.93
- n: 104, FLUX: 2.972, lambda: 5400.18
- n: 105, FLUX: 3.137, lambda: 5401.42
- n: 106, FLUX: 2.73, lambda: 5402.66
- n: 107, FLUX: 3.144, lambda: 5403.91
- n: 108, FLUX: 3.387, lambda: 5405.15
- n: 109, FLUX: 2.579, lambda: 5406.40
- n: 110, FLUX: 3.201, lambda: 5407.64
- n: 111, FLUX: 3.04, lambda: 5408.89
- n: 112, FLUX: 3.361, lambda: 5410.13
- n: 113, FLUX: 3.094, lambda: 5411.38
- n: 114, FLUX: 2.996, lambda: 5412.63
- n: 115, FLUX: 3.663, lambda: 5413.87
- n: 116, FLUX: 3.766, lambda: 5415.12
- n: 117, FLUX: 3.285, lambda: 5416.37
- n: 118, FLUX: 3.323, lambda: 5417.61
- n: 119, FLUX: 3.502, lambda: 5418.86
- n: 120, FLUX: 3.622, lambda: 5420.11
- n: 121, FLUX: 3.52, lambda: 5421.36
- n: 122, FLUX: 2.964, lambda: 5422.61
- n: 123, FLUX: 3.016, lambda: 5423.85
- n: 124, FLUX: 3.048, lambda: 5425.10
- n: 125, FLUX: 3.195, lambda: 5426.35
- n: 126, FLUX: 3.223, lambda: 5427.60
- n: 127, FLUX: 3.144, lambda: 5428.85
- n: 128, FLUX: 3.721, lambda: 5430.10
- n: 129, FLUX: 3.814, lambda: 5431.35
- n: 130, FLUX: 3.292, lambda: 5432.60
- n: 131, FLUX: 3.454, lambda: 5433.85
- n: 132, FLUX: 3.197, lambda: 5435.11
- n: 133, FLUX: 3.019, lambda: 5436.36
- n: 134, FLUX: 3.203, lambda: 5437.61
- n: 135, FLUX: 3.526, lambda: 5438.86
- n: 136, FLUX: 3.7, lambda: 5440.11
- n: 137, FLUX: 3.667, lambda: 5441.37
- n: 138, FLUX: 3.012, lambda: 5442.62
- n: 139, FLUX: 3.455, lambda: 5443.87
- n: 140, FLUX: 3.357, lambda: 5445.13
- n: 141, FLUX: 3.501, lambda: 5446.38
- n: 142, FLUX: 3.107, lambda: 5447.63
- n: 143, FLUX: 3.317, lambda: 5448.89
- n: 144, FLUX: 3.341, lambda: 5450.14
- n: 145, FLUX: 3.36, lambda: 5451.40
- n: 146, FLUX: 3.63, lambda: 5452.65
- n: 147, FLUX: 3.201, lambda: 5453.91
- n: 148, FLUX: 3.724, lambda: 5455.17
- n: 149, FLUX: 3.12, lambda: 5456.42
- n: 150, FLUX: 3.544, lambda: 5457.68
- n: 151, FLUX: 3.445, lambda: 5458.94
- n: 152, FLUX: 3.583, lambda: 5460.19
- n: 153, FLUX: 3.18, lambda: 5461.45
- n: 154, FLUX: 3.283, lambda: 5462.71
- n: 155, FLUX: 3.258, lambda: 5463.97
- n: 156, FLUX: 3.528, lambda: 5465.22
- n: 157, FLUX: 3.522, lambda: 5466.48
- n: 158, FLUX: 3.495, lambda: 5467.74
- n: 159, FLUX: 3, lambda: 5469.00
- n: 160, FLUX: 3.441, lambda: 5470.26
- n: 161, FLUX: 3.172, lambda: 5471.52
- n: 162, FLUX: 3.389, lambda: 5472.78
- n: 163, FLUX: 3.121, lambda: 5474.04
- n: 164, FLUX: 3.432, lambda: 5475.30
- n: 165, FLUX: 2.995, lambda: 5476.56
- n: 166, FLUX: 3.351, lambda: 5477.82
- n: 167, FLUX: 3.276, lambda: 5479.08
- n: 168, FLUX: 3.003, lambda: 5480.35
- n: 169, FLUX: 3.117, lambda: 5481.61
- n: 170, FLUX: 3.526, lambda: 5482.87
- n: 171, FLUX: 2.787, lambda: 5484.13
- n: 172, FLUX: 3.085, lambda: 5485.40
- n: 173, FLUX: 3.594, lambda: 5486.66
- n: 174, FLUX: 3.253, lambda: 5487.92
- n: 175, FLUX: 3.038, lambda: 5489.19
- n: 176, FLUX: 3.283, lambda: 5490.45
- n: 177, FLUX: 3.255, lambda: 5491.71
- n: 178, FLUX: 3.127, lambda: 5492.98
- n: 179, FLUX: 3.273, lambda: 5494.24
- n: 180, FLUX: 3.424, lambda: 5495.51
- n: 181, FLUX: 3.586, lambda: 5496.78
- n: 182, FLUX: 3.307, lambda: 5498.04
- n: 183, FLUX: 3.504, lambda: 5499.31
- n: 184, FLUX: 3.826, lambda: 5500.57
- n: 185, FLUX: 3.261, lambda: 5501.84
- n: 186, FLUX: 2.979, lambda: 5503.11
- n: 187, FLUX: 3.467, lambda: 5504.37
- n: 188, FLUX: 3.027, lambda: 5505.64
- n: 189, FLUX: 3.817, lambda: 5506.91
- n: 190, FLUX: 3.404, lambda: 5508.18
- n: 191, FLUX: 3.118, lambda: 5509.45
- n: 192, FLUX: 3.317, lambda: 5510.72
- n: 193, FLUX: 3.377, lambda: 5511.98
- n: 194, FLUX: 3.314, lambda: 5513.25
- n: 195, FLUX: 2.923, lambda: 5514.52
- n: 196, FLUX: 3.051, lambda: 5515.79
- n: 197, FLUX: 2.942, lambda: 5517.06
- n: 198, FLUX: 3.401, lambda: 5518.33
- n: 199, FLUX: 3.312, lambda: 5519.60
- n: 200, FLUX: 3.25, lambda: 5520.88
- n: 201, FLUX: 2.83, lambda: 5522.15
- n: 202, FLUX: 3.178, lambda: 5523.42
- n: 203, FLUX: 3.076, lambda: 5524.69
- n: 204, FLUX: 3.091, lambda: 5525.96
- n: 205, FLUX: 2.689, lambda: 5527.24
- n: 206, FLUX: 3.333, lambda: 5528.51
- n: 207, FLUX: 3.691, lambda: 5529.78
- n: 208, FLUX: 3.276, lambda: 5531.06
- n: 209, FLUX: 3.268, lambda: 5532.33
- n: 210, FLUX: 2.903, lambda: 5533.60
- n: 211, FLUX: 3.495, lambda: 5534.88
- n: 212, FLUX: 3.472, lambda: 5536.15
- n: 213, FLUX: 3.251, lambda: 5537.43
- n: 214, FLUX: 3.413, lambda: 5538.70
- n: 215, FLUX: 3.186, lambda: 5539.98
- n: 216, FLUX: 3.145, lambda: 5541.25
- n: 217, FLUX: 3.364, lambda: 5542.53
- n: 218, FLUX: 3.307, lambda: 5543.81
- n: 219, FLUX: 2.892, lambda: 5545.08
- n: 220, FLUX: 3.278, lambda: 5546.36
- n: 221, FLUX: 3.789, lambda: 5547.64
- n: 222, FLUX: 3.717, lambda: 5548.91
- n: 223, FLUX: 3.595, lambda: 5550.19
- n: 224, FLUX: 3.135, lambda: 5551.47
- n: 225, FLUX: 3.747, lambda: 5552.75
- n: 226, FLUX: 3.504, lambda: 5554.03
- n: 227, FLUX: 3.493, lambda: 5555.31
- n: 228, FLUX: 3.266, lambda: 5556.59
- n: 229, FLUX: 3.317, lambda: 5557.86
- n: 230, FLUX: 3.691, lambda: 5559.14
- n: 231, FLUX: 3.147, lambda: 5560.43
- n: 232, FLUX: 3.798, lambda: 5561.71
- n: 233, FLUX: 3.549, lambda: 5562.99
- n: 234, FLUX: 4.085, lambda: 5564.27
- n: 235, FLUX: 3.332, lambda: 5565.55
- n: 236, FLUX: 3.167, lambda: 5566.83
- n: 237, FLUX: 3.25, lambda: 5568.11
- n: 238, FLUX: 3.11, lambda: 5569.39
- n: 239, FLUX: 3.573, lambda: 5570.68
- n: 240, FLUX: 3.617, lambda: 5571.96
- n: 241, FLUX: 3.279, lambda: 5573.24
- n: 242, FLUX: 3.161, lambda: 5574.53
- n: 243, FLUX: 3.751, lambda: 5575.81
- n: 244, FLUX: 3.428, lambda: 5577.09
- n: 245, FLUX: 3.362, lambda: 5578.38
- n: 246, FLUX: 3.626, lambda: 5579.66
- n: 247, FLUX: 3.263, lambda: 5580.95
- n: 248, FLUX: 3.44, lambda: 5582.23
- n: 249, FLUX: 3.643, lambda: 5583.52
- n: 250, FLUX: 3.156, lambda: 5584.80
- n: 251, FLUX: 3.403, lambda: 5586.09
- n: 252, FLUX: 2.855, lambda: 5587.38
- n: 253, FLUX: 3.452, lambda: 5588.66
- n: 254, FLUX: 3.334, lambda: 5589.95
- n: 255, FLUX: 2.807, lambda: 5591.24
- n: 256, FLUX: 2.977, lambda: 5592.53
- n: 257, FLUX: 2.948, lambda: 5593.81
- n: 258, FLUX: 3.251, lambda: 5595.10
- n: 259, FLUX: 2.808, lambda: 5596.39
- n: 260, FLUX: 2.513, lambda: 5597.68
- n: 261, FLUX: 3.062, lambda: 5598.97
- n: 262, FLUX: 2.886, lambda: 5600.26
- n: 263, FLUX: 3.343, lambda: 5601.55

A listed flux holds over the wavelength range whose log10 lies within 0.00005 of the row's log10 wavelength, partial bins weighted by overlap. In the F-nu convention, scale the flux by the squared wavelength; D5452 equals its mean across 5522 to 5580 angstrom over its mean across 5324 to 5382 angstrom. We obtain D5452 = 1.1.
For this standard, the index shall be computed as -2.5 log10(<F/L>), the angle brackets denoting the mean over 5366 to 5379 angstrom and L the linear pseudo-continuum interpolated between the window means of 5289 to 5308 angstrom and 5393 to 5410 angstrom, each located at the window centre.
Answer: -0.10 mag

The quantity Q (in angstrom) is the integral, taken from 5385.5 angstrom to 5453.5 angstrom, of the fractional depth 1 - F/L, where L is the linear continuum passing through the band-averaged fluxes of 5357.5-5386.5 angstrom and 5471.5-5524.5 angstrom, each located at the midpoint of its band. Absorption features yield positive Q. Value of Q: 2.1 angstrom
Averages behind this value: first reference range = 3.46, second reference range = 3.25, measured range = 3.28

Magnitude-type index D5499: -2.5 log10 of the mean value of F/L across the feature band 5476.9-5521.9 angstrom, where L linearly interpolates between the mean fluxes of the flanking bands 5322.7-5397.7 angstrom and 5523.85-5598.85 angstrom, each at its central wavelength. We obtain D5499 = 0.01 mag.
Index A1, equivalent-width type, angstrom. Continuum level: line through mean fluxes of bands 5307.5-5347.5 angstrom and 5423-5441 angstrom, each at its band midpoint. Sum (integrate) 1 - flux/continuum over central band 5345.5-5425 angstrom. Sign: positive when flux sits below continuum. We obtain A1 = -1.7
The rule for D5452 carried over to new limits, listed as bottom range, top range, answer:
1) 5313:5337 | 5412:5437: 1.06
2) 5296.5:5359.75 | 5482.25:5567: 1.10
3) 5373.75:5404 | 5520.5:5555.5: 1.05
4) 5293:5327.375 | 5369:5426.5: 1.04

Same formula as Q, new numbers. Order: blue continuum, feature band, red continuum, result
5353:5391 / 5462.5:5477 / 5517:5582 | 0.4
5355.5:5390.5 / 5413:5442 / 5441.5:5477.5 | 0.0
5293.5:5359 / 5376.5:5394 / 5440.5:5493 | -0.6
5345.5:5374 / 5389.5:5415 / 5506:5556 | 1.6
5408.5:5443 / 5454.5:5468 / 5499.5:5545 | -0.5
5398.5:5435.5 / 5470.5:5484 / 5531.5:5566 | 0.4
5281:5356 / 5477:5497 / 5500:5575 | 0.4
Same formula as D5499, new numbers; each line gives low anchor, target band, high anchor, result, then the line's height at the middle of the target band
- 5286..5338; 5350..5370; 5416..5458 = -0.06 mag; 3.29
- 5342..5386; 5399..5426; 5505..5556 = 0.05 mag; 3.35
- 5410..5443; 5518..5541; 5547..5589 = 0.06 mag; 3.42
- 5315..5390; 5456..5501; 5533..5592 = 0.02 mag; 3.35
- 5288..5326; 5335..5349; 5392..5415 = 0.08 mag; 3.24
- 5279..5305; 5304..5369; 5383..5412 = -0.02 mag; 3.23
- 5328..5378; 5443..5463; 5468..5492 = -0.05 mag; 3.24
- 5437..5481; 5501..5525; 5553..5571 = 0.06 mag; 3.4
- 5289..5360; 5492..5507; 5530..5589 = 0.00 mag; 3.35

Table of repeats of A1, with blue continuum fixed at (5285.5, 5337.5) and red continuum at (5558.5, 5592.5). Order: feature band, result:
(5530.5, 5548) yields 0.5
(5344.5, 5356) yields -0.1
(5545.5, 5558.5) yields -0.4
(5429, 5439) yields -0.2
